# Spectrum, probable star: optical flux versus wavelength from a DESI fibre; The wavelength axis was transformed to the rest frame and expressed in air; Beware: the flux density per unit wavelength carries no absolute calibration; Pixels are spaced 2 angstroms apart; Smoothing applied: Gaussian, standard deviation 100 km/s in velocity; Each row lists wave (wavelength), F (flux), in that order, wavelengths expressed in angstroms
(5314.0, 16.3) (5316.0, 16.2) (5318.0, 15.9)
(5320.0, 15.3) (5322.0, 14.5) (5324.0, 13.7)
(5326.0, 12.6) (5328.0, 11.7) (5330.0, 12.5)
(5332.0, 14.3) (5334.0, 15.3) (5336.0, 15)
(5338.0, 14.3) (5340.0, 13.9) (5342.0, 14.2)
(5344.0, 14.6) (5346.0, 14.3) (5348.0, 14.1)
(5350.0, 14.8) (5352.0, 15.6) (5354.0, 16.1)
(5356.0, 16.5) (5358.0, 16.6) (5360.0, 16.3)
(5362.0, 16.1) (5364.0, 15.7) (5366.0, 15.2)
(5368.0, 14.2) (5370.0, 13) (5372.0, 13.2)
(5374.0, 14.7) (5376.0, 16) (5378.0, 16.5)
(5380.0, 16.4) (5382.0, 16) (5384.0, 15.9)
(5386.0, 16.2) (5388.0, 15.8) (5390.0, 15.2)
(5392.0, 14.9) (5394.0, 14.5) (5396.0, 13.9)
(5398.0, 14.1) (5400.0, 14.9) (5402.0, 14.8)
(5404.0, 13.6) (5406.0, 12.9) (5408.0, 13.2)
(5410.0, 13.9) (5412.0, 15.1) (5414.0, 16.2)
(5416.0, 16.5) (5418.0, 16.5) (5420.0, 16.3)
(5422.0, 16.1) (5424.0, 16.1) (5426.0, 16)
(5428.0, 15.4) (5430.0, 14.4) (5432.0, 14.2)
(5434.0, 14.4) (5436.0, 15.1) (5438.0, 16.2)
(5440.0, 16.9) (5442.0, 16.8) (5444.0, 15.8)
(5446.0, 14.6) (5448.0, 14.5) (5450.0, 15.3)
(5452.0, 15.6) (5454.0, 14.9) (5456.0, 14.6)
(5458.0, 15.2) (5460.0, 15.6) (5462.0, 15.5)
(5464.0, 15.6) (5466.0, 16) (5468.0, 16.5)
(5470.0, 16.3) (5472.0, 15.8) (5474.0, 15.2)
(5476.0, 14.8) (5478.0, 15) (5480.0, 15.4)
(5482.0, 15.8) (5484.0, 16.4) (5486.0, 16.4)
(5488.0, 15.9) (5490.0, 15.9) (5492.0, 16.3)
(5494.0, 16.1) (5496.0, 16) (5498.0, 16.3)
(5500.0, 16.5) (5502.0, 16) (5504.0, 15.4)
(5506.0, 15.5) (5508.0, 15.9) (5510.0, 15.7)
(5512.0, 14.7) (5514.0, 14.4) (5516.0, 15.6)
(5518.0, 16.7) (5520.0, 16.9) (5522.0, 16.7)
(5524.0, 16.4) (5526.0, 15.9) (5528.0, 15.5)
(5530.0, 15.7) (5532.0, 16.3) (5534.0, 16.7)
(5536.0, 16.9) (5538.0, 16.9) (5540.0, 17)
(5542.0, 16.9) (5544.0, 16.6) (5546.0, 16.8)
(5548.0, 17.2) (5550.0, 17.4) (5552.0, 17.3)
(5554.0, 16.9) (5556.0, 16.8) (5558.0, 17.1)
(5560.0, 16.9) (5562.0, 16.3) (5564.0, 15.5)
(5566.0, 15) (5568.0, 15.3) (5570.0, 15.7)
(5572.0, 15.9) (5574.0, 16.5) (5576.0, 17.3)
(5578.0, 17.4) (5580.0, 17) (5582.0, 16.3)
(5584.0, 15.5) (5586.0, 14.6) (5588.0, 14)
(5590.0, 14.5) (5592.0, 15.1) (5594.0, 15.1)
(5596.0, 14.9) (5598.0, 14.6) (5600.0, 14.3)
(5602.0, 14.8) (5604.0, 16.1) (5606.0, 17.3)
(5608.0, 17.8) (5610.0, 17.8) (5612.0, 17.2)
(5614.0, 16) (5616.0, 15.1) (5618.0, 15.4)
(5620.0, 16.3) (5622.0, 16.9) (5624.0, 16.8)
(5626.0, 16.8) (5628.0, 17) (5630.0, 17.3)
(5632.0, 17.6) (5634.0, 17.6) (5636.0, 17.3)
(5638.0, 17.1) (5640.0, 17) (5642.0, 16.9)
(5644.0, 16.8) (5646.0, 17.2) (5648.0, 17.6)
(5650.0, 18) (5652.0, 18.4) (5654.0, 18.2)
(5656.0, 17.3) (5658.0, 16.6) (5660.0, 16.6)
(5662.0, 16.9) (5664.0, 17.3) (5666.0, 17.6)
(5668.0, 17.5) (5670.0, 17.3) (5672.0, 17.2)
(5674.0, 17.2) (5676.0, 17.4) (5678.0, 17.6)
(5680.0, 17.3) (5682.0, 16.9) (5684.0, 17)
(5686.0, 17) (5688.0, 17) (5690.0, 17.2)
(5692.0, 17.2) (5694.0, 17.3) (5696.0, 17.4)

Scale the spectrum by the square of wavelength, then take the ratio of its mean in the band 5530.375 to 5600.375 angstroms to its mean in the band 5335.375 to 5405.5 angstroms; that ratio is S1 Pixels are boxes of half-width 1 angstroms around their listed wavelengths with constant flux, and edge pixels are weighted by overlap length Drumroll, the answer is 1.15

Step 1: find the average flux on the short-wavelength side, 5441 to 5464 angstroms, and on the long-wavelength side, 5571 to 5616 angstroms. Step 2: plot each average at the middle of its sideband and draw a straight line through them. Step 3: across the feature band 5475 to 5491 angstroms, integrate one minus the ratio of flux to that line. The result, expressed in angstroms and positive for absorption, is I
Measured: -0.3 angstroms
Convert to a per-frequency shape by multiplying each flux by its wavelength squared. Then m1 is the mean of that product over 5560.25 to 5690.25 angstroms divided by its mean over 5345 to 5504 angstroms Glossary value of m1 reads 1.16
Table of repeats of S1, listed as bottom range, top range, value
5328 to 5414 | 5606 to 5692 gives 1.28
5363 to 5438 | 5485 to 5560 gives 1.13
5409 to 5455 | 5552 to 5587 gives 1.10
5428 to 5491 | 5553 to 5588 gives 1.09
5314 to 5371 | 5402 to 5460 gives 1.07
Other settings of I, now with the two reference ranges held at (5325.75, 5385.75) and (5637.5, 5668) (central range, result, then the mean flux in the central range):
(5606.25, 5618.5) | 0.2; 16.6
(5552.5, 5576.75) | 0.5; 16.3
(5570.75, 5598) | 1.8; 15.7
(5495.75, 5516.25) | 0.6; 15.6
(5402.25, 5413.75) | 1.0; 14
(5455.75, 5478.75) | 0.4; 15.5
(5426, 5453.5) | 0.4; 15.3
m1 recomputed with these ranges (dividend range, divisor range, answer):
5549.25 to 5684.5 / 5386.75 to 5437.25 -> 1.19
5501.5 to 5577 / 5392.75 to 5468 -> 1.11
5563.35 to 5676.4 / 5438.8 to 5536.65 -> 1.10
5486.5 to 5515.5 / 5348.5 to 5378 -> 1.08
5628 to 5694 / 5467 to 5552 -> 1.13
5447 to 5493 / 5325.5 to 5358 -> 1.13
